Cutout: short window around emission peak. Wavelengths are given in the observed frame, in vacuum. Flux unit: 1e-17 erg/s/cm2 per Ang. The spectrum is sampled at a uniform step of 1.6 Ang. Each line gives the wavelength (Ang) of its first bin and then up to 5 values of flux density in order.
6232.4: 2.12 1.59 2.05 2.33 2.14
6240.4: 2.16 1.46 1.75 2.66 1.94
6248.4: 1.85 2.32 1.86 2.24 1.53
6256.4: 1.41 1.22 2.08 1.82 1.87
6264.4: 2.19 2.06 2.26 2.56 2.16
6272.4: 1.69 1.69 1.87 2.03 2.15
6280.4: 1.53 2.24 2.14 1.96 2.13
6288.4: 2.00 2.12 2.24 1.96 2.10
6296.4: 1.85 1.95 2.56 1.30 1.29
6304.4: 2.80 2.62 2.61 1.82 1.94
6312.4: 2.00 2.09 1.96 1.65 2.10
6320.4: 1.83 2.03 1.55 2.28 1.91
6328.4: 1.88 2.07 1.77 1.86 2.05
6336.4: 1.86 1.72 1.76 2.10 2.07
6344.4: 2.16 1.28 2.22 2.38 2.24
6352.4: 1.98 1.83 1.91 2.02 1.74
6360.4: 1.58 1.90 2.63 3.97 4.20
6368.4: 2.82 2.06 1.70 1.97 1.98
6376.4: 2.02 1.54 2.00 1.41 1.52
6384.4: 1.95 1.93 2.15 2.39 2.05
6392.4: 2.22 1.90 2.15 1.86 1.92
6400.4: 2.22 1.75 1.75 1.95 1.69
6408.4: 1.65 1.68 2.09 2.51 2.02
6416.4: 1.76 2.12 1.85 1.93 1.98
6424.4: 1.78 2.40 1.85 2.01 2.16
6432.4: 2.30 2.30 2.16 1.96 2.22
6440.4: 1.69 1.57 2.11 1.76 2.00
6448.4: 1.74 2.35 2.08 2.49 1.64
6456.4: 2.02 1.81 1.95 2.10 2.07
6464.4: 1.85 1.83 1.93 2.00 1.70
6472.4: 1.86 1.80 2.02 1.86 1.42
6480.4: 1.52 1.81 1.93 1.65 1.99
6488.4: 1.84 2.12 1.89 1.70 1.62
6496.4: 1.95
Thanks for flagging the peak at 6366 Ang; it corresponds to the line [O III]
